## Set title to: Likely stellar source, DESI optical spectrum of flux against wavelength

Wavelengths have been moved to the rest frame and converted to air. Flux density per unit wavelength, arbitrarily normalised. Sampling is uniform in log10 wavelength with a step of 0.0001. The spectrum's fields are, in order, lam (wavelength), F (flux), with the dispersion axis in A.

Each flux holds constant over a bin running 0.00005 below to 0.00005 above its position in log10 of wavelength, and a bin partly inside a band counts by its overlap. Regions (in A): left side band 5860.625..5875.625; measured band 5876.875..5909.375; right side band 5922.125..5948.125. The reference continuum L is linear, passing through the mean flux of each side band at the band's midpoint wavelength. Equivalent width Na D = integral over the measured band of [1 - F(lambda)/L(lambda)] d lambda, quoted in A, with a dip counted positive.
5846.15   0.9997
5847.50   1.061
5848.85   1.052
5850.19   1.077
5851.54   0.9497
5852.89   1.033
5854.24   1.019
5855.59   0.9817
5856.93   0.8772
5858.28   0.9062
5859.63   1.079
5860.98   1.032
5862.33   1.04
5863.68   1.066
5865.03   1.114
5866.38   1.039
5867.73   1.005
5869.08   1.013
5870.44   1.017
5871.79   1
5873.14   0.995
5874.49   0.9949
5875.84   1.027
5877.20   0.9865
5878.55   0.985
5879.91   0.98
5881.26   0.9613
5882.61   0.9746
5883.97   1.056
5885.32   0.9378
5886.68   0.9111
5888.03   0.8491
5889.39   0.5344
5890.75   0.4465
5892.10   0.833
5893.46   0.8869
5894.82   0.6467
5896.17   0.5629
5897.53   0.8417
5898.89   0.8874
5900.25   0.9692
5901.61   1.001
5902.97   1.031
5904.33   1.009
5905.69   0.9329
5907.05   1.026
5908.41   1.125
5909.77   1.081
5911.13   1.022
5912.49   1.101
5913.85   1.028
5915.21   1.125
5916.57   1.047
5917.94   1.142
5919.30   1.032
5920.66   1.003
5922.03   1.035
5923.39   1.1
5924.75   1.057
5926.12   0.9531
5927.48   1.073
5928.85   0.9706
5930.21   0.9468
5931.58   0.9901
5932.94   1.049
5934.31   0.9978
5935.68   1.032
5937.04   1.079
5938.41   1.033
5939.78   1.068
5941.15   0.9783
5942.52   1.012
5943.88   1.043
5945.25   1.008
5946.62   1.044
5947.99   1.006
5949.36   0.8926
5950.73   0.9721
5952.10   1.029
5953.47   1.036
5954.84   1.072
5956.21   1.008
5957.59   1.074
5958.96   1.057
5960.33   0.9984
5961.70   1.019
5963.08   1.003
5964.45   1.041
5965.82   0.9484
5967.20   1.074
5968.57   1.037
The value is 4.3 A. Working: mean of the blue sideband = 1.03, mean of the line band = 0.891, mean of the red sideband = 1.02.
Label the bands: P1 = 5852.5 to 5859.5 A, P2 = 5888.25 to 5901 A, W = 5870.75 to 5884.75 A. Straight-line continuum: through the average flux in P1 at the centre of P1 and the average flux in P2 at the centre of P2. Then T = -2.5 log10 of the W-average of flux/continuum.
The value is -0.19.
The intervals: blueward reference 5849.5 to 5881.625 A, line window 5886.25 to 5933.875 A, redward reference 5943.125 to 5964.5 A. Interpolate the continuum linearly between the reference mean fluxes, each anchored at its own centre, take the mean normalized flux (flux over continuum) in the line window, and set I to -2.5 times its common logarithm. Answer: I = 0.07 mag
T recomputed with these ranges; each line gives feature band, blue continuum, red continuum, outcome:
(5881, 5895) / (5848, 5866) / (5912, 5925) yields 0.256 mag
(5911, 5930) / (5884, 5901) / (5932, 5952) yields -0.147 mag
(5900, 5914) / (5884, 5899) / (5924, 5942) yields -0.198 mag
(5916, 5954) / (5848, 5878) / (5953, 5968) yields 0.004 mag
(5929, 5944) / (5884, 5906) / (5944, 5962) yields -0.058 mag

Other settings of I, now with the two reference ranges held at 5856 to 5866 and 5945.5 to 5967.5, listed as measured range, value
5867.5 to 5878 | 0.01 mag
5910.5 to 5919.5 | -0.06 mag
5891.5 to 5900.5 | 0.27 mag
